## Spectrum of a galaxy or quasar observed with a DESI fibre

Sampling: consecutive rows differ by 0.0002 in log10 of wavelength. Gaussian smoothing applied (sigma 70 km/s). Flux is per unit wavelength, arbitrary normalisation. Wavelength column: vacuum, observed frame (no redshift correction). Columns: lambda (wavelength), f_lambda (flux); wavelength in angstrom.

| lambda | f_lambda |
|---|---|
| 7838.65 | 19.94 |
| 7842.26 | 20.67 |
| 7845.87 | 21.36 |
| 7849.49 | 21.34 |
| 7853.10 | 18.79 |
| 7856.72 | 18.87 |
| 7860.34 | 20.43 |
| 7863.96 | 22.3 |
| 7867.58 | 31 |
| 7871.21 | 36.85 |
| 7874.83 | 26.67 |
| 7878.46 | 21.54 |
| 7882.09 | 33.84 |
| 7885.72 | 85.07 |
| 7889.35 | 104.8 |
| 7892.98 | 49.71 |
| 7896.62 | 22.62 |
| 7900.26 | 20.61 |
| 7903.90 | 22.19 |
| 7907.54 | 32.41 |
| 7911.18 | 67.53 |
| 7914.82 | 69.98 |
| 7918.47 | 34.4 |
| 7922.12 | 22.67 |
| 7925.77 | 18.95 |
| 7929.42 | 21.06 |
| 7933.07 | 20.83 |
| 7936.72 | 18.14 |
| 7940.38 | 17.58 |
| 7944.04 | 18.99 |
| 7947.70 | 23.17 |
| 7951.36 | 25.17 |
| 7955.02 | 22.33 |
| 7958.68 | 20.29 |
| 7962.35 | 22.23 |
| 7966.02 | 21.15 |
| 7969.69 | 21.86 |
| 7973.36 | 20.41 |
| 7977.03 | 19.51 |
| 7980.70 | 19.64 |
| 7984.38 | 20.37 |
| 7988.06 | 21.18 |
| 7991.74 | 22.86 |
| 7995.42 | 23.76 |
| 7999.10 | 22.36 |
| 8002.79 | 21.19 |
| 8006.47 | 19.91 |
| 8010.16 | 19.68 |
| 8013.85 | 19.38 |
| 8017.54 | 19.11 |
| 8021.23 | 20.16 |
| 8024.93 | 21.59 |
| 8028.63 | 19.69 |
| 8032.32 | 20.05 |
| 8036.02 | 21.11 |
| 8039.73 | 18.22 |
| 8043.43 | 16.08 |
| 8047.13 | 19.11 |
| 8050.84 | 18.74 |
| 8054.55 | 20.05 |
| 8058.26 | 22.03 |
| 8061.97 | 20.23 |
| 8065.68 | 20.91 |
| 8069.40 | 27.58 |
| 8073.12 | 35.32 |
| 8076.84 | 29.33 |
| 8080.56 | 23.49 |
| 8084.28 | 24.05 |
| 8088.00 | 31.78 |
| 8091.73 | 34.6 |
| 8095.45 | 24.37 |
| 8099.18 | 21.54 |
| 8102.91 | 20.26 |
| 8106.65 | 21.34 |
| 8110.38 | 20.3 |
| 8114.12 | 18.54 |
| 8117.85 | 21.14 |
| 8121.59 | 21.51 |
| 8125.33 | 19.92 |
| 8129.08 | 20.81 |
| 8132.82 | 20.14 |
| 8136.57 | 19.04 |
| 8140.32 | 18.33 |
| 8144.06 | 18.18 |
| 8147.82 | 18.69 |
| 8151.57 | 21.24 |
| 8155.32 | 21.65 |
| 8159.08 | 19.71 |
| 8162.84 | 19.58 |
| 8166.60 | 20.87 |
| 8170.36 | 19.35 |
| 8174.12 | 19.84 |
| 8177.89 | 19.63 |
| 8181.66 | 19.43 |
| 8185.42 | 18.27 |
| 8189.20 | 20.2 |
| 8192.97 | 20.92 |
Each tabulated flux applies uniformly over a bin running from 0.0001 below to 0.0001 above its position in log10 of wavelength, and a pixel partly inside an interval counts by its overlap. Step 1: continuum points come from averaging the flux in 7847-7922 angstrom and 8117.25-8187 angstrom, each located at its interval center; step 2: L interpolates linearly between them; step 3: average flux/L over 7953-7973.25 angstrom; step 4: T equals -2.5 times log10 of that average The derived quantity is 0.44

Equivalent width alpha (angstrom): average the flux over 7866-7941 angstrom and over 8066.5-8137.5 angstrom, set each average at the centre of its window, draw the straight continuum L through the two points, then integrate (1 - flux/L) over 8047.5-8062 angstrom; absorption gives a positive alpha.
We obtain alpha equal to 3.73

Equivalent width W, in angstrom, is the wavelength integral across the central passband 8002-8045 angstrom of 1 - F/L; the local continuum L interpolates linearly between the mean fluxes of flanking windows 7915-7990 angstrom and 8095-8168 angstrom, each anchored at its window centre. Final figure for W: 3.9 angstrom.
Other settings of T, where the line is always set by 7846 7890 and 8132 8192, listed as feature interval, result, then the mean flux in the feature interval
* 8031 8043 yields 0.32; 19.3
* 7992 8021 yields 0.30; 20.9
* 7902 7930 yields -0.15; 36.8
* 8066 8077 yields -0.22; 29.6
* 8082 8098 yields -0.21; 28.3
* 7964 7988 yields 0.37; 20.6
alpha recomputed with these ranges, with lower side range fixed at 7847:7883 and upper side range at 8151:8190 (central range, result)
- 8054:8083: -4.72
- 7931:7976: 4.70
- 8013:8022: 1.17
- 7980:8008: 1.58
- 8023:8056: 3.97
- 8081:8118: -4.91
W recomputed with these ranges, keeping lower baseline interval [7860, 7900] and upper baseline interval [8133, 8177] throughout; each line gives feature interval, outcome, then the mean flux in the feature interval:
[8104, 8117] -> 1.7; 20.2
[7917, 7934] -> 6.4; 23.5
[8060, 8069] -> 1.7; 21.7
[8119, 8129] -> 0.6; 20.7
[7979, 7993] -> 5.1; 20.9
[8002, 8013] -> 3.9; 20.1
